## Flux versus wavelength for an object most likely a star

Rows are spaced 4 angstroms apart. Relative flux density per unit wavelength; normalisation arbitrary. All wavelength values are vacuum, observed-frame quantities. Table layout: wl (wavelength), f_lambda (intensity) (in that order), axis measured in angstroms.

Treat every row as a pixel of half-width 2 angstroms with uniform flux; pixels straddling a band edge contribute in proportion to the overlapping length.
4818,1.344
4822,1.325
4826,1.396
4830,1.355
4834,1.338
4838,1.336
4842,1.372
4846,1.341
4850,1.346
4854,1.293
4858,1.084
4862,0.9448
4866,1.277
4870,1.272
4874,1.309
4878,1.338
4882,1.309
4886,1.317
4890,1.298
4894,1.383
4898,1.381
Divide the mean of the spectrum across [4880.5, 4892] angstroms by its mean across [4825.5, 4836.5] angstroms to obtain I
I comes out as 1.0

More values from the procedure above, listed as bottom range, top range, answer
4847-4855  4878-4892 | 0.99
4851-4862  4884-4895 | 1.15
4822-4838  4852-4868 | 0.85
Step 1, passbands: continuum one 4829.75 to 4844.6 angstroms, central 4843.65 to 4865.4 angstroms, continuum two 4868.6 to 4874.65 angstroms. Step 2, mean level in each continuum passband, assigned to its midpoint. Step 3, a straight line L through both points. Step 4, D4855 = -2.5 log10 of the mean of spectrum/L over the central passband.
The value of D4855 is 0.095 mag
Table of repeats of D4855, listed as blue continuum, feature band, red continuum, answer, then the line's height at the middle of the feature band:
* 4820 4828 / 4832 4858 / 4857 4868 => -0.08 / 1.22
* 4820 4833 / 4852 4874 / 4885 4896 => 0.14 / 1.34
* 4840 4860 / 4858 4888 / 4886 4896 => 0.06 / 1.31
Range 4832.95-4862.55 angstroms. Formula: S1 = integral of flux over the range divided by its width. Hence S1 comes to 1.27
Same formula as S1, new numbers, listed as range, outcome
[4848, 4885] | 1.24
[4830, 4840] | 1.34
